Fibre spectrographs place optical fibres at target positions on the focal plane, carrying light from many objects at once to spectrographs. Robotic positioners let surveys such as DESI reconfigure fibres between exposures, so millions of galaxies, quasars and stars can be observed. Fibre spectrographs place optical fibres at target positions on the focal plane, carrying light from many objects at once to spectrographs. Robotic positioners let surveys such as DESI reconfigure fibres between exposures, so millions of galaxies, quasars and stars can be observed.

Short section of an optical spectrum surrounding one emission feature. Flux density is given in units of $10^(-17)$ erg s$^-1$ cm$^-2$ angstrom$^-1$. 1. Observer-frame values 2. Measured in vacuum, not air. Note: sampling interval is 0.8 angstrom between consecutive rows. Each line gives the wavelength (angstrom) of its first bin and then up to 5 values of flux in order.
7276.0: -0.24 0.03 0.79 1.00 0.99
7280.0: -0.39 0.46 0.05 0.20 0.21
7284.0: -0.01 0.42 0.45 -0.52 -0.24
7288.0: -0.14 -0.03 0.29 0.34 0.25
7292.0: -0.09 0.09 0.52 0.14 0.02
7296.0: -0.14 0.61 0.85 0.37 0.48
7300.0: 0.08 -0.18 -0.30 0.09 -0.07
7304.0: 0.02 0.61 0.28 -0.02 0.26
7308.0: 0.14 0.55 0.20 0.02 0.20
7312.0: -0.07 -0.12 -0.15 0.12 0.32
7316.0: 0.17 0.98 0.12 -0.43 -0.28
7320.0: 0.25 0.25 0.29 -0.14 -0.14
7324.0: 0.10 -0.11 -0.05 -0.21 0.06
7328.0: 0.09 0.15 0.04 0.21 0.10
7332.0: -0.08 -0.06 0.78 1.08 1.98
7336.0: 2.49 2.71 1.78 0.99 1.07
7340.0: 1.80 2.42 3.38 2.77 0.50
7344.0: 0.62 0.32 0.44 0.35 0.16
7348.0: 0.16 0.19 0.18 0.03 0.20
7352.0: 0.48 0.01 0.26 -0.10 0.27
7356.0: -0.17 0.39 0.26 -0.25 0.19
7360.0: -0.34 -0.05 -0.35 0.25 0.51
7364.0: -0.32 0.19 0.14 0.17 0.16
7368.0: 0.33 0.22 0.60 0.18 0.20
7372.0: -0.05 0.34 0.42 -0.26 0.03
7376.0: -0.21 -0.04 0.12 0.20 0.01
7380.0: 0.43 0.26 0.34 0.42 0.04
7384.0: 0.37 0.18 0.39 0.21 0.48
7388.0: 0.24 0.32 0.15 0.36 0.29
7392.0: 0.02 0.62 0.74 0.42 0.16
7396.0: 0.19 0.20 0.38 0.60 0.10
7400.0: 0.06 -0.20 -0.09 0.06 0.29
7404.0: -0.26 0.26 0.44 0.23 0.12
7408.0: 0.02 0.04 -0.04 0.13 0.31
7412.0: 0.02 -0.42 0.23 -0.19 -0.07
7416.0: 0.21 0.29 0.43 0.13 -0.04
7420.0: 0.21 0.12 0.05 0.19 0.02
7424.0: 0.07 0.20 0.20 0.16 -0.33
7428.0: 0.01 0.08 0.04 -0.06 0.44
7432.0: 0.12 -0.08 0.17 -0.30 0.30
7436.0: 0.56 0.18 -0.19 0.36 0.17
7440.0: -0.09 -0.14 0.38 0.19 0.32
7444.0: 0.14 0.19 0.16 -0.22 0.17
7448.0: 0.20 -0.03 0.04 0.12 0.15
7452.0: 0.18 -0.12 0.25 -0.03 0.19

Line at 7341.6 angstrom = [O II]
